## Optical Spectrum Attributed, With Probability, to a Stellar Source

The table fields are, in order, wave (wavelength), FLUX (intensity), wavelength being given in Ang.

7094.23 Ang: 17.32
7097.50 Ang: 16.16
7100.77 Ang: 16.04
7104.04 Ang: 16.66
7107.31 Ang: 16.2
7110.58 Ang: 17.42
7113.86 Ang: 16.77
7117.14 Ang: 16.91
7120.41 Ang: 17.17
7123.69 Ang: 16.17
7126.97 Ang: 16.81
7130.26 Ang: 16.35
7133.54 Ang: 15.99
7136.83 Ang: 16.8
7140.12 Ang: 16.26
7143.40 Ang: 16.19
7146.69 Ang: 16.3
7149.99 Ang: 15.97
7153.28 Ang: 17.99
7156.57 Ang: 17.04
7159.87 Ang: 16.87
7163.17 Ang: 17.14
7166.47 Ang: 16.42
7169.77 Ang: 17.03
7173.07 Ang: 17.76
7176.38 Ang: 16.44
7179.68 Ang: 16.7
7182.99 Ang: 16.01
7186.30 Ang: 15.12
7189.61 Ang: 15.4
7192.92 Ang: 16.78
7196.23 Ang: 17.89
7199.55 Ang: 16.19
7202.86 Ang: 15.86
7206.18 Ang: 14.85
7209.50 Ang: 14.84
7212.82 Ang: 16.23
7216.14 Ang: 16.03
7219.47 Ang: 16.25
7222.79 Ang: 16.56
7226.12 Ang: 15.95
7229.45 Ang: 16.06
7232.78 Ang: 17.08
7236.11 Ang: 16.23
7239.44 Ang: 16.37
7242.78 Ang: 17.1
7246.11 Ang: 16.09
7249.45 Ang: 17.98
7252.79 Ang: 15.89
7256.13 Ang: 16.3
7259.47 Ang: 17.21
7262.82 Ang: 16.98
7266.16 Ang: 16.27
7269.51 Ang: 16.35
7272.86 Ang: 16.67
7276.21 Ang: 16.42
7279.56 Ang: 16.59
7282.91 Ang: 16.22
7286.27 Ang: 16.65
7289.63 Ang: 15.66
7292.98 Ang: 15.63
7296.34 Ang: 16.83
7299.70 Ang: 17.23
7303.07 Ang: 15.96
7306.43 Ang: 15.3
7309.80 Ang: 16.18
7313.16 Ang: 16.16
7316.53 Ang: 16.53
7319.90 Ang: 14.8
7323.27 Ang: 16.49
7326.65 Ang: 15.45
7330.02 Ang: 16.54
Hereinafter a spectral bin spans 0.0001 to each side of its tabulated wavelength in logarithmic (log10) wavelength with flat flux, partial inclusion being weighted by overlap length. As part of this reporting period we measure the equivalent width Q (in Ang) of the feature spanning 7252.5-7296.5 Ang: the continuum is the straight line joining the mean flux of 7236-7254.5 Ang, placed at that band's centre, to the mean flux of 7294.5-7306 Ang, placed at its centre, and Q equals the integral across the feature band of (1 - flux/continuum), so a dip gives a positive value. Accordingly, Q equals 0.4 Ang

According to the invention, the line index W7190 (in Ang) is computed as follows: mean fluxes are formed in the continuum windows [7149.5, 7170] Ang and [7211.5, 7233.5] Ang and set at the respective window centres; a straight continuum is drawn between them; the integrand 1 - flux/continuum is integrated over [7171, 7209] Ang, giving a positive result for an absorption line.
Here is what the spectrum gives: 0.9 Ang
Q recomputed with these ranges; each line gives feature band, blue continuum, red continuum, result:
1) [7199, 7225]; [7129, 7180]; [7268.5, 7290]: 1.1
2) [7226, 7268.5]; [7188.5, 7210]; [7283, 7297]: -1.3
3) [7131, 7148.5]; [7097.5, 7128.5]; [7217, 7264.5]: 0.4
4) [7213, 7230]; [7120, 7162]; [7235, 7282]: 0.4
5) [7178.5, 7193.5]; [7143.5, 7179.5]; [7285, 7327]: 0.7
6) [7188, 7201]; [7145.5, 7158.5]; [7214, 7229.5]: -0.1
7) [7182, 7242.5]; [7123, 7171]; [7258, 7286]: 1.8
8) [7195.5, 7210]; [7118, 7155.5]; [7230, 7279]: 0.6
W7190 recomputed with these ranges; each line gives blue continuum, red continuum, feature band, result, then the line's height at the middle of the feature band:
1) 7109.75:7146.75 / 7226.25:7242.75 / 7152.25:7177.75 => -0.8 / 16.5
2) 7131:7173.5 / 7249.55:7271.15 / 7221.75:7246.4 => 0.3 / 16.6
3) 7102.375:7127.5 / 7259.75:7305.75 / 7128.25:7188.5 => 0.4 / 16.7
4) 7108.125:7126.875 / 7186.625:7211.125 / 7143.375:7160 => -0.3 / 16.5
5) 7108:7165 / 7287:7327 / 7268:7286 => -0.3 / 16.2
